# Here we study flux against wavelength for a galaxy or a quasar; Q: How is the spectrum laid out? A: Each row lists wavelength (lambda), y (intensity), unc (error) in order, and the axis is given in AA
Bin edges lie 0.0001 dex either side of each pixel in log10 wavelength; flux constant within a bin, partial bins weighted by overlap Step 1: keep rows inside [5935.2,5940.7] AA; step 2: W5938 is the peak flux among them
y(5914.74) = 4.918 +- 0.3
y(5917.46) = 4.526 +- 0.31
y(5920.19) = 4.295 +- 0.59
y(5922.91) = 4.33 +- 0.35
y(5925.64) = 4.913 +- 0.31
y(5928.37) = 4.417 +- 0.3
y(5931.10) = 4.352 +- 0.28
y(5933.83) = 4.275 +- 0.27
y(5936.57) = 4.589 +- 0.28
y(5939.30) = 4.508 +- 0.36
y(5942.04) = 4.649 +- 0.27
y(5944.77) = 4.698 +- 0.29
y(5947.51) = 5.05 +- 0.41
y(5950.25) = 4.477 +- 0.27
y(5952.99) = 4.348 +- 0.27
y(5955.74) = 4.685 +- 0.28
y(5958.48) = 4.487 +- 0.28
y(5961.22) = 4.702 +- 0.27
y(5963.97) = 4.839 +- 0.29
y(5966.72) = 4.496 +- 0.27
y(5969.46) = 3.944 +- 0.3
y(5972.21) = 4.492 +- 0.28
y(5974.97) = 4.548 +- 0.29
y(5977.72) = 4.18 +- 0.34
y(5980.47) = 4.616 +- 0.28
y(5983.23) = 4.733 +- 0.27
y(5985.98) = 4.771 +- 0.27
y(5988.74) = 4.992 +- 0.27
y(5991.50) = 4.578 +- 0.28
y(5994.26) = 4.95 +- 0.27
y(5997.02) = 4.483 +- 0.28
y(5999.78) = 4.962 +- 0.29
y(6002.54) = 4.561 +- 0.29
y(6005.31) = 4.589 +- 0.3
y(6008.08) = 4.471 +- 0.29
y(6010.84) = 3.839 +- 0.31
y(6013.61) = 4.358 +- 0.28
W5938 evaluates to 4.589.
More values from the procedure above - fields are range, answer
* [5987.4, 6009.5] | 4.992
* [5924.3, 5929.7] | 4.913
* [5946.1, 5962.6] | 5.05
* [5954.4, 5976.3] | 4.839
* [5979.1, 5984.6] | 4.733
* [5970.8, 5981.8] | 4.616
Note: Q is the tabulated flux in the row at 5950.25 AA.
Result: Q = 4.477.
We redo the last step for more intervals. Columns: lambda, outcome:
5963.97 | 4.839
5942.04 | 4.649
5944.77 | 4.698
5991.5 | 4.578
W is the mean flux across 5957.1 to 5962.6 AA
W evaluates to 4.6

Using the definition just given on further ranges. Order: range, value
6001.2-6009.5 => 4.54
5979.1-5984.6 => 4.67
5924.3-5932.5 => 4.56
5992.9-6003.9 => 4.74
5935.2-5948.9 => 4.7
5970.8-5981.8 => 4.46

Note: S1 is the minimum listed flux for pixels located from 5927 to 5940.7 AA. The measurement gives 4.275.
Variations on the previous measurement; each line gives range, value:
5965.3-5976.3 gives 3.944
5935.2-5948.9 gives 4.508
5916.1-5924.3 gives 4.295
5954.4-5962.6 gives 4.487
